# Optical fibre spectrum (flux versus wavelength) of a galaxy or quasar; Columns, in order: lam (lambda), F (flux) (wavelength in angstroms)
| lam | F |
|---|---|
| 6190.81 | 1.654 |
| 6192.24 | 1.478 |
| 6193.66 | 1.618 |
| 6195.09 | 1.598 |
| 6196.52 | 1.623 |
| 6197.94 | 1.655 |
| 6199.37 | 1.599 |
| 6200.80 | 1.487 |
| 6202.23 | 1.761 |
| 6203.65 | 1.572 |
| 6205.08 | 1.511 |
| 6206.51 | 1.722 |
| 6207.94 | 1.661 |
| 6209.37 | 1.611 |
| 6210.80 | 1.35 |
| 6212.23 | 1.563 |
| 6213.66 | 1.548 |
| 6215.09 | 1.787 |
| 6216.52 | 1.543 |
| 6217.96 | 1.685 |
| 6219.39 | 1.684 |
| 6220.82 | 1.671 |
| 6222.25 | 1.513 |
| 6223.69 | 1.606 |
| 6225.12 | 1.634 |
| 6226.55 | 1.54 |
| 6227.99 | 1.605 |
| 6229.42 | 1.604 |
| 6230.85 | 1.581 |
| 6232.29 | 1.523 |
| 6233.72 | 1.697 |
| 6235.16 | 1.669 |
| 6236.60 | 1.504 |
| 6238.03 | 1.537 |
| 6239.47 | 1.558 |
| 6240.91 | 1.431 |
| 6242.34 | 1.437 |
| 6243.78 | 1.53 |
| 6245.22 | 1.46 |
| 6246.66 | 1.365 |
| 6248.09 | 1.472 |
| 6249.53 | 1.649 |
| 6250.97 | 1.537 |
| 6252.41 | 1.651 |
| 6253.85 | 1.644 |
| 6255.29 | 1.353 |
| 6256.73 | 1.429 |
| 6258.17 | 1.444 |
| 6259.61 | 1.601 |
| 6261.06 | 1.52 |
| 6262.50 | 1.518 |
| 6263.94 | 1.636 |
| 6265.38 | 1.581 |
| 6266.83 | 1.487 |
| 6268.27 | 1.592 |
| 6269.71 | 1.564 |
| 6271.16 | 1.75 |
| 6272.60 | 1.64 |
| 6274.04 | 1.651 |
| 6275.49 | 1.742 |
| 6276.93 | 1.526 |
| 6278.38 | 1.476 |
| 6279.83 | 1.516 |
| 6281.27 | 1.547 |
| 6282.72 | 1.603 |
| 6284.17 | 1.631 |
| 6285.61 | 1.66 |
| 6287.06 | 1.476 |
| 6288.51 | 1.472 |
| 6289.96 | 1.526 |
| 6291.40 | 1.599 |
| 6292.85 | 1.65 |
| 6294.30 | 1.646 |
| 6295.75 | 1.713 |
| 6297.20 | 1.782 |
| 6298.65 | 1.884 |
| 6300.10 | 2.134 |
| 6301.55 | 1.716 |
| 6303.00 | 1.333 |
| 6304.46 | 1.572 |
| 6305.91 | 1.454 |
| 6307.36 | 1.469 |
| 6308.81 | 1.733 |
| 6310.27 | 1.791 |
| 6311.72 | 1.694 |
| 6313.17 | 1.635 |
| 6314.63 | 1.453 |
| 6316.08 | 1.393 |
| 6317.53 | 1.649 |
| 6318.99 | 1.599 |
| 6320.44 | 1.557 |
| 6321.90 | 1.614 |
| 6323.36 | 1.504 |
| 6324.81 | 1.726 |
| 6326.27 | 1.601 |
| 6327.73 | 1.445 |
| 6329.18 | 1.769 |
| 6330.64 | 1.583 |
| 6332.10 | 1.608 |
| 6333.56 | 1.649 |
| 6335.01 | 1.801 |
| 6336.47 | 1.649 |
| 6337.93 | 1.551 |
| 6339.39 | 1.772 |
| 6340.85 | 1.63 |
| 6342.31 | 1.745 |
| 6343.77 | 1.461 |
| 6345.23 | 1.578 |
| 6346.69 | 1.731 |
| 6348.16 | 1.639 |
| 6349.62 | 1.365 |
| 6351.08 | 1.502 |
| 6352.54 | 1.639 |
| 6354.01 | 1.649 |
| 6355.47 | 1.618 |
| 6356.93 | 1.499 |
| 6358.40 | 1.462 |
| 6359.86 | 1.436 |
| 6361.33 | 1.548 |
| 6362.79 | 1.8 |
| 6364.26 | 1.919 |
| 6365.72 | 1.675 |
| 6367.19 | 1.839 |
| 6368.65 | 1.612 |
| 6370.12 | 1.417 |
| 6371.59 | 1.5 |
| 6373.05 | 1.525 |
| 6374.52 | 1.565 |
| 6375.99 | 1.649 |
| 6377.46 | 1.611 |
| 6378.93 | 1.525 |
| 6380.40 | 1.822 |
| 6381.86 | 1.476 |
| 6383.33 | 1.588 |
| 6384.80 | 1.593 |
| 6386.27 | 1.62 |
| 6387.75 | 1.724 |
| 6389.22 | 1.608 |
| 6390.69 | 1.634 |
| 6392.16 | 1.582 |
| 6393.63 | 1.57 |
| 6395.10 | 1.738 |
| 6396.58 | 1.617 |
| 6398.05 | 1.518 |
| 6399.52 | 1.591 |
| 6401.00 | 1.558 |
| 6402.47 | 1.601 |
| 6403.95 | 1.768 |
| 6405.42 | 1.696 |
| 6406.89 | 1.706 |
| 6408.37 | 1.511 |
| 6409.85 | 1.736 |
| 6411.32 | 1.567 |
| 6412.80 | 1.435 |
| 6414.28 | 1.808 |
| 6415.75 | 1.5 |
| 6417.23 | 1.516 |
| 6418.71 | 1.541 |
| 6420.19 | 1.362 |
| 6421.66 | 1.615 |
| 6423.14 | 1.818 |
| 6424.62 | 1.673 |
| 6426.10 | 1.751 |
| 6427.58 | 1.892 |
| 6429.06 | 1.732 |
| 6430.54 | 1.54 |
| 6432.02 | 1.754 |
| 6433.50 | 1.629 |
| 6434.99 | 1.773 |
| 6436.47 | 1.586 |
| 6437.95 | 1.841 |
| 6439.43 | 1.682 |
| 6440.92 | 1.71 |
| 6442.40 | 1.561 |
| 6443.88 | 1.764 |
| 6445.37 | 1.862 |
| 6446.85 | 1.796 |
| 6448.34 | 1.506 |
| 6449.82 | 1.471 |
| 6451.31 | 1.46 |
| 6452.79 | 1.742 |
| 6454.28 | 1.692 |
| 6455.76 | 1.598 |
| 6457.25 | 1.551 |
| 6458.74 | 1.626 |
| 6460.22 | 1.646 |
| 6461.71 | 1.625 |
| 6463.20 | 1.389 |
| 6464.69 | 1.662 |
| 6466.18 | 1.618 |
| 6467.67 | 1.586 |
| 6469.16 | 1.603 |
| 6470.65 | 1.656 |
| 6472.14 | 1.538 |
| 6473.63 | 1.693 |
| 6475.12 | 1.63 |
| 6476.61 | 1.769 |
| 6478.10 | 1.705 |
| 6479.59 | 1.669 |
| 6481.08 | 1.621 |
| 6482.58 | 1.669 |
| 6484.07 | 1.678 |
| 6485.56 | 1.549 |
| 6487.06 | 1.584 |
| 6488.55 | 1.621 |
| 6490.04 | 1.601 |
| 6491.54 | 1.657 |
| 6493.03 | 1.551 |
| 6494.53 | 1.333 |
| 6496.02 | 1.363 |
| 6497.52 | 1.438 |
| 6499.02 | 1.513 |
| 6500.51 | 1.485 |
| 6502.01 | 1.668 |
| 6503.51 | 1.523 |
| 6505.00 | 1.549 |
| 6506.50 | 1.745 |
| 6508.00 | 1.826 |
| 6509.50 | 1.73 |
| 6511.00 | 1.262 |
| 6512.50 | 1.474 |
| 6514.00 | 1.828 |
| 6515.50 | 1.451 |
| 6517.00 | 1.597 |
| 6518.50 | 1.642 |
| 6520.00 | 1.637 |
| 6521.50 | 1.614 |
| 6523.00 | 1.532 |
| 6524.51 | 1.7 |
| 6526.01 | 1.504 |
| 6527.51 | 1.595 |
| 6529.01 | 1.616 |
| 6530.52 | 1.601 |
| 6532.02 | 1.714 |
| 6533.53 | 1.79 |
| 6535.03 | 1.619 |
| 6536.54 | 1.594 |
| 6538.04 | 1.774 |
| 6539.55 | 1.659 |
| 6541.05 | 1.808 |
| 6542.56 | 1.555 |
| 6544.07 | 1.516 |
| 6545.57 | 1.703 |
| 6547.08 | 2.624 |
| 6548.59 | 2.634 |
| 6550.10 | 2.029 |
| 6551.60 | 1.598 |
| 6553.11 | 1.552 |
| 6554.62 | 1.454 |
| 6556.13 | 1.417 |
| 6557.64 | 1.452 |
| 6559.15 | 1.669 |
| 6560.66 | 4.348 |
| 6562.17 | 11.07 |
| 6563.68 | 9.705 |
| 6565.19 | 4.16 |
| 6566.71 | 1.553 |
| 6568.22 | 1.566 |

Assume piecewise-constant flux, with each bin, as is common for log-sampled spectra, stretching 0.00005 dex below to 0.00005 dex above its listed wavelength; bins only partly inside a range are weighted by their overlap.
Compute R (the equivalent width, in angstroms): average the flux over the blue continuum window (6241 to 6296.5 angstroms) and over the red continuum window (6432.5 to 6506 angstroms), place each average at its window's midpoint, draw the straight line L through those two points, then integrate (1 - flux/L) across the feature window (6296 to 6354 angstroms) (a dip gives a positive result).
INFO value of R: -1.9 angstroms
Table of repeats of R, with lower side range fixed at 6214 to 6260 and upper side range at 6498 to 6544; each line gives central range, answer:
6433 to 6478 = -1.1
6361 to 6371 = -0.7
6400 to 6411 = -0.4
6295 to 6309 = -0.9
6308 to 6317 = -0.2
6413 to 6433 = -0.6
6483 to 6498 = 0.6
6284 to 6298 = -0.4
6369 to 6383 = 0.2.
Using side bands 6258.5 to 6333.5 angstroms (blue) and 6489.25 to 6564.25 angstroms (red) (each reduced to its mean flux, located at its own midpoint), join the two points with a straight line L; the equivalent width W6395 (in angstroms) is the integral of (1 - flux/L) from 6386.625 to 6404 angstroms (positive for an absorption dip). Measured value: 1.6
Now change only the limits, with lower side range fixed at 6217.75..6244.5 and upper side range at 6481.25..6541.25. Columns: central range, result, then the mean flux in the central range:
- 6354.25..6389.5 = -0.5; 1.61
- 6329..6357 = -0.6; 1.62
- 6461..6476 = 0.0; 1.6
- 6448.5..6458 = 0.1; 1.58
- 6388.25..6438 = -1.4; 1.64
